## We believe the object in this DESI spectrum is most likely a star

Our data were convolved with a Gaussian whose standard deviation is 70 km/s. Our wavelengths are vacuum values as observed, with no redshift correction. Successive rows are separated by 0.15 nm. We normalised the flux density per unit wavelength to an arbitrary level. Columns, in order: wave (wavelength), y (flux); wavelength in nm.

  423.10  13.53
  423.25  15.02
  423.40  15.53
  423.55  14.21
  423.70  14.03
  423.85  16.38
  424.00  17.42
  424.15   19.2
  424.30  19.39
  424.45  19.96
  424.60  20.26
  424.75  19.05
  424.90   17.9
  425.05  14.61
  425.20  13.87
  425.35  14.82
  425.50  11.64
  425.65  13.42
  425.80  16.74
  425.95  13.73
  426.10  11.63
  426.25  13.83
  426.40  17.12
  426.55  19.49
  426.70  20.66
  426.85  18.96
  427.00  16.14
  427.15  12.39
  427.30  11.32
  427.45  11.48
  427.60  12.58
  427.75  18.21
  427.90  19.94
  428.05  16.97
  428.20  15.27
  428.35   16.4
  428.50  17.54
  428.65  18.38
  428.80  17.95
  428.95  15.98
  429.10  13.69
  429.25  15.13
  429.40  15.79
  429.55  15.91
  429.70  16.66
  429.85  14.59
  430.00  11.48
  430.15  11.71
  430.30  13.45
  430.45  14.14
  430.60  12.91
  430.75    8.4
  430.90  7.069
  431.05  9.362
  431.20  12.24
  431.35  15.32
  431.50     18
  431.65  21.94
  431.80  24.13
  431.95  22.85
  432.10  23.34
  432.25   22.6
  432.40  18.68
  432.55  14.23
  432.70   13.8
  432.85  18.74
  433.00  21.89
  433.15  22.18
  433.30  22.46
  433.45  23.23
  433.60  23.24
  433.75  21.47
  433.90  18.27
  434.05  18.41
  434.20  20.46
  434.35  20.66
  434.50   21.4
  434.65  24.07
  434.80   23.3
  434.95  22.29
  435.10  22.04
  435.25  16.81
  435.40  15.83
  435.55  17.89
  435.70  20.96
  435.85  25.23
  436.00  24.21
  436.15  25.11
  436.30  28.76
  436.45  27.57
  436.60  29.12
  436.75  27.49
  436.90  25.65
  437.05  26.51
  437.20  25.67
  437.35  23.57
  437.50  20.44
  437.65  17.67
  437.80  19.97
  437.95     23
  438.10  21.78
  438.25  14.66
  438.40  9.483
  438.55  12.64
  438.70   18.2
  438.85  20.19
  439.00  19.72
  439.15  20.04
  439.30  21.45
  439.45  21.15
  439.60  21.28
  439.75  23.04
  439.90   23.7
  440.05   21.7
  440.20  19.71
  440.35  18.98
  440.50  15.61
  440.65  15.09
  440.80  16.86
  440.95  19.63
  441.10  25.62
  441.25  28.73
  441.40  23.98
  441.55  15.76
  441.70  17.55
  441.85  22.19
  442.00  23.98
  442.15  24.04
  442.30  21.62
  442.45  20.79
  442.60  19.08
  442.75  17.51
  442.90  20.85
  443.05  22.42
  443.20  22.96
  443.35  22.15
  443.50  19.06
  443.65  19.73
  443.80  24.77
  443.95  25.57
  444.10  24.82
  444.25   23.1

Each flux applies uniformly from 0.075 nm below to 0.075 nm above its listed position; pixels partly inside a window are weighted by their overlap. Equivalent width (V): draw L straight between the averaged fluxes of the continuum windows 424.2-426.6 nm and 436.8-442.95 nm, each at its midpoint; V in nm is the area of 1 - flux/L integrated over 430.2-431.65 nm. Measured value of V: 0.41 nm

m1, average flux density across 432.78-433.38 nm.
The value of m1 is 21.4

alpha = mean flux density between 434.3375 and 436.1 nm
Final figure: 21.3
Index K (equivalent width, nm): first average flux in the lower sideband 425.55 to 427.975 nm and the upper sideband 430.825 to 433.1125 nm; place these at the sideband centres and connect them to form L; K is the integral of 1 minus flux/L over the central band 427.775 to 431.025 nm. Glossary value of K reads 0.35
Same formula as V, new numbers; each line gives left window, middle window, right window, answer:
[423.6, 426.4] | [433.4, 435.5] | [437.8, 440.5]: -0.290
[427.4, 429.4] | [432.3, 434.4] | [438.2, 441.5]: -0.261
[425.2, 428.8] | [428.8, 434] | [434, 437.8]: 0.635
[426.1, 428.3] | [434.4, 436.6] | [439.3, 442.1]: -0.439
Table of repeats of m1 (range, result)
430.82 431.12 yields 8.2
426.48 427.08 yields 18.8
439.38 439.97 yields 22.3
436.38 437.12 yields 27.3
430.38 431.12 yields 10.4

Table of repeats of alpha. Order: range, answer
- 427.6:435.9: 17.8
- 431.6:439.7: 21.3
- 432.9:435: 21.6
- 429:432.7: 15.5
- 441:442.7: 22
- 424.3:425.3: 17.7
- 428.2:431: 14.3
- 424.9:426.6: 14.7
